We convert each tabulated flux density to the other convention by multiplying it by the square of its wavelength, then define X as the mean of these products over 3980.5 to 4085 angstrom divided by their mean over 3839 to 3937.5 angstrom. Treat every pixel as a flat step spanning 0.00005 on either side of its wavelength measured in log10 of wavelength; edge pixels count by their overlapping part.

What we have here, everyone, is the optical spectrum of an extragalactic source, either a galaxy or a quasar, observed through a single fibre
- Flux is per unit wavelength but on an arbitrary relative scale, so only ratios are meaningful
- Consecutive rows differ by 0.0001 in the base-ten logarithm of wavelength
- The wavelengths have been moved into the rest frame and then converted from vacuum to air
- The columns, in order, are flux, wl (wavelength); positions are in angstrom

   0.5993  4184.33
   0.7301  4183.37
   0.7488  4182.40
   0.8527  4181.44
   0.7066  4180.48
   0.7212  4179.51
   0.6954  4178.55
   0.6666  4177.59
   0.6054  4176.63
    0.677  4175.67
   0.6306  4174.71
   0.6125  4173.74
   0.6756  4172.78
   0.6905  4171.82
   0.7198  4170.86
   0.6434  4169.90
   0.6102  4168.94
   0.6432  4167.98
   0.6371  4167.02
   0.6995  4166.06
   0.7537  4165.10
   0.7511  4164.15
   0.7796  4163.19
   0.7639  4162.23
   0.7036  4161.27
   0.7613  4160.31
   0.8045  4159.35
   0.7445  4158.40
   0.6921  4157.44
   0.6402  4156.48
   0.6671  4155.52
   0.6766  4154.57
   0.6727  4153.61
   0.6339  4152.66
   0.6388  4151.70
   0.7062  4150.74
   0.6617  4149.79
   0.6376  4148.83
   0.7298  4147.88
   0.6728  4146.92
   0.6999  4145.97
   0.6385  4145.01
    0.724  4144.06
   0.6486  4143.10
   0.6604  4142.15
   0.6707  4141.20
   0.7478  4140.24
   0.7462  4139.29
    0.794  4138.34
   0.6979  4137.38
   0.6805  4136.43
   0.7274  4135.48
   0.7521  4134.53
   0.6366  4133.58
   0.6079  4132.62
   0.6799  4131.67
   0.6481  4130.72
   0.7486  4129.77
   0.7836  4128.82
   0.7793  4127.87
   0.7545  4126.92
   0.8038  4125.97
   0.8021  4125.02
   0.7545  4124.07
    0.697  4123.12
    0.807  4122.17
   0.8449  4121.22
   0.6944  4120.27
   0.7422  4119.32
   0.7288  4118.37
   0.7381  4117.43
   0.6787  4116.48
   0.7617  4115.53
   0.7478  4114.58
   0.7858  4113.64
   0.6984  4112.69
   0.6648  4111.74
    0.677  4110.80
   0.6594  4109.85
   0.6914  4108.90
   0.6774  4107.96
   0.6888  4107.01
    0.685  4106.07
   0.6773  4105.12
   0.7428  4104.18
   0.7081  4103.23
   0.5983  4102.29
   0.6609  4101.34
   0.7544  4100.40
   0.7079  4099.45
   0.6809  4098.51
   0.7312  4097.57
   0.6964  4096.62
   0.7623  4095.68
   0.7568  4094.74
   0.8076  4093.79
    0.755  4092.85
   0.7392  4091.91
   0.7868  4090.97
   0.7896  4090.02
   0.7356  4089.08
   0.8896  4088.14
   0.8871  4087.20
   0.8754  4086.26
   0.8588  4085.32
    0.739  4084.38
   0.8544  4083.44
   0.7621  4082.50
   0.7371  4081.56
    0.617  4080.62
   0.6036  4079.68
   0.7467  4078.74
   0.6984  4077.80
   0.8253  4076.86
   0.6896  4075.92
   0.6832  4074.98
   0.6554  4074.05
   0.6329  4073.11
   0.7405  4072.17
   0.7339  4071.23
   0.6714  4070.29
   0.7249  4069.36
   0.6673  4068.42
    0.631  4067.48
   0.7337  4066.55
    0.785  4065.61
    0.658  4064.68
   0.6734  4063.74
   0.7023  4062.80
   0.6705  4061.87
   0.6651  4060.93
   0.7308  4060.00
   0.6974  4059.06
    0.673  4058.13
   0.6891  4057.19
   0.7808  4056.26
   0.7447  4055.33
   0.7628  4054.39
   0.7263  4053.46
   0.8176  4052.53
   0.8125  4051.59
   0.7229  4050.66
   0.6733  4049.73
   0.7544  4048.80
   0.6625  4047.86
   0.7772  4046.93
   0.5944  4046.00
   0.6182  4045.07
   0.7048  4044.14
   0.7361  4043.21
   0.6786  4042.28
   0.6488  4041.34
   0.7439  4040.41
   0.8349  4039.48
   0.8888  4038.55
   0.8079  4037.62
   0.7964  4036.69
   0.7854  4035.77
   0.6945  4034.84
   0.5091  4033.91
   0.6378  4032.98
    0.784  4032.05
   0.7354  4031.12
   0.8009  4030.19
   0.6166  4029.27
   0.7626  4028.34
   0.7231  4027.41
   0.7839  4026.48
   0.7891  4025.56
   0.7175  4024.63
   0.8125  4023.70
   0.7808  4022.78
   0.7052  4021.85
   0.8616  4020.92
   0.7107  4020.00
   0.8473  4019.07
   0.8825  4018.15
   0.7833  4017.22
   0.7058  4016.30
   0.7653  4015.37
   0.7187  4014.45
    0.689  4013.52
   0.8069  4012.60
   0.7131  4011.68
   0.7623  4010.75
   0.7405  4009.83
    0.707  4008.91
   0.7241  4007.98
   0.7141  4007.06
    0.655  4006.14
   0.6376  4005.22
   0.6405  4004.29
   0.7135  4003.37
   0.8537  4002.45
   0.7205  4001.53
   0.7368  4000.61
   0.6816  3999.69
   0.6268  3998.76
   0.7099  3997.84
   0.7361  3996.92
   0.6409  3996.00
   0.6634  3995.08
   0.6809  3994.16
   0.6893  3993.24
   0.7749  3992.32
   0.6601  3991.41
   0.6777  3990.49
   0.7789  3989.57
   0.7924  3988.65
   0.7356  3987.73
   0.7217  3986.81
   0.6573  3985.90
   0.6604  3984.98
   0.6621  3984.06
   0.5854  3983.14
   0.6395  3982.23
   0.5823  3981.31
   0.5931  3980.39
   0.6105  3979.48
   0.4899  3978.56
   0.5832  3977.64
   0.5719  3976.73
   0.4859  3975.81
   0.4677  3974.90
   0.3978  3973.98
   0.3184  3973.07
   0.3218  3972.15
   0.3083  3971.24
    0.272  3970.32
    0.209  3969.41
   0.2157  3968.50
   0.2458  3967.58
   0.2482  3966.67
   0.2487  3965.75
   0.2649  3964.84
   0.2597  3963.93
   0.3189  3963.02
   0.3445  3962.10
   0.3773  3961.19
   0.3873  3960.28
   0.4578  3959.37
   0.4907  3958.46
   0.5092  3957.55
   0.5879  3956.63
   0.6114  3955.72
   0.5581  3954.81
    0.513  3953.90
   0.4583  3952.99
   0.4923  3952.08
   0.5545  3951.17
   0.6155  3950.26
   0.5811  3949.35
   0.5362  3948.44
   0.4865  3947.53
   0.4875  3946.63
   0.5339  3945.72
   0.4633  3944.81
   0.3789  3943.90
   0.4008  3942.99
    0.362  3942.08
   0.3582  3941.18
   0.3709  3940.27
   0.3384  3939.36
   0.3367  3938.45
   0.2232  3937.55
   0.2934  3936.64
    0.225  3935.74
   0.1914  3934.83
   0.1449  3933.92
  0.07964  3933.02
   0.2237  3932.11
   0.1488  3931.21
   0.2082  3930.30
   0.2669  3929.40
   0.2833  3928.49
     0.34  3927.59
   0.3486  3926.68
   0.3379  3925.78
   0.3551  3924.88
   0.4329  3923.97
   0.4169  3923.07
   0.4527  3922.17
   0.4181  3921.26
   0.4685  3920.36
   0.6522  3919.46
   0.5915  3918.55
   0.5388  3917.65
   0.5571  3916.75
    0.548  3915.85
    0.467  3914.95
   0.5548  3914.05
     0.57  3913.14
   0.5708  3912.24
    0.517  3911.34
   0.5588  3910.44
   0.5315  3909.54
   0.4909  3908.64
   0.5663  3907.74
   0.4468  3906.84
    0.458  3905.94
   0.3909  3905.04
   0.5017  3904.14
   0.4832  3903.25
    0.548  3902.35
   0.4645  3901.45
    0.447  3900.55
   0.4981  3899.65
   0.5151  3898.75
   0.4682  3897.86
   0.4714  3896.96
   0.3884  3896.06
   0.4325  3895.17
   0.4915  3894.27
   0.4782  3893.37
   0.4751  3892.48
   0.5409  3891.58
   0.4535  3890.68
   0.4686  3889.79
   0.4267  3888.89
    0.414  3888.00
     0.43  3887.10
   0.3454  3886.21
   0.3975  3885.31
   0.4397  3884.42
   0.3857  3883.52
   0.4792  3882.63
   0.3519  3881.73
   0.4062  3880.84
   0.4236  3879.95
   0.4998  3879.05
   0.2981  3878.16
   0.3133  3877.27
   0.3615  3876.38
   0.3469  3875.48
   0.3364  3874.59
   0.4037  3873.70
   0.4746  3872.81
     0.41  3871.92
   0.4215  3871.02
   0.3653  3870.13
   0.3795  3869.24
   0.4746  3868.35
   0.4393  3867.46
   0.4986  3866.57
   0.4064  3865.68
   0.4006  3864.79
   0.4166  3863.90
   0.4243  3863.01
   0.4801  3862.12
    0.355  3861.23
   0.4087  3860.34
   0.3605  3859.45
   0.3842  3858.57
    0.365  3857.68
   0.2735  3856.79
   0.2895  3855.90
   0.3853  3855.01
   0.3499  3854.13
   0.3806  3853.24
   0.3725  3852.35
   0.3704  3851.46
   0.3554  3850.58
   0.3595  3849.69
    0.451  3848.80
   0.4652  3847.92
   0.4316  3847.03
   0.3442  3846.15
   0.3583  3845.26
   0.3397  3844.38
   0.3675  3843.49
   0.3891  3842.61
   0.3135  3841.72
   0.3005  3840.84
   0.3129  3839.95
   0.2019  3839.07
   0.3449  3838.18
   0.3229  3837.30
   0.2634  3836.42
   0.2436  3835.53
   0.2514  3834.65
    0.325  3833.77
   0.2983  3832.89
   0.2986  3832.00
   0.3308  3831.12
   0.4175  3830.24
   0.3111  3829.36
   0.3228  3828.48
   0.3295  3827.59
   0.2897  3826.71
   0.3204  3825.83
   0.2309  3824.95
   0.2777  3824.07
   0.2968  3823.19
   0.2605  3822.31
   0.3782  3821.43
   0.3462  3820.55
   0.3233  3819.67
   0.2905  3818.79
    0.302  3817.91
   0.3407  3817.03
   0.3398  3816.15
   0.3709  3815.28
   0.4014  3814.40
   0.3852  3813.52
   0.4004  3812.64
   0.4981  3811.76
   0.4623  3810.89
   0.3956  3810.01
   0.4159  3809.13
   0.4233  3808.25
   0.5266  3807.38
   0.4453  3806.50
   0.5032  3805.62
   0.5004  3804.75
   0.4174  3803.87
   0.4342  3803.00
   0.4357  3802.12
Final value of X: 1.9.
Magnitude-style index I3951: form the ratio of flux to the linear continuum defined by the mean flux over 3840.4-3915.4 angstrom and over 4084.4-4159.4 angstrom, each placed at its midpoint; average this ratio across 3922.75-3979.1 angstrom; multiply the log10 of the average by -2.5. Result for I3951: 0.34 mag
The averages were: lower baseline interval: 0.425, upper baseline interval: 0.722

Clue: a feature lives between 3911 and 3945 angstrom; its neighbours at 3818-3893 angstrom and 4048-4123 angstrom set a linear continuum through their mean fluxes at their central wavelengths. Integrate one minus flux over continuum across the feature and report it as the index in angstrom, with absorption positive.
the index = 7.0 angstrom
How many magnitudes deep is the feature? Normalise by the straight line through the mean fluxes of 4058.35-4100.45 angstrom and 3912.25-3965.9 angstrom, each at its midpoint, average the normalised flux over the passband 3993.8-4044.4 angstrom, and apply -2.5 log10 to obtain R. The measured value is -0.23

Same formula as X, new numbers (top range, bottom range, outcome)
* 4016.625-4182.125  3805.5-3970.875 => 2.03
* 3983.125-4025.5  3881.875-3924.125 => 1.58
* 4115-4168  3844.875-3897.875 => 2.01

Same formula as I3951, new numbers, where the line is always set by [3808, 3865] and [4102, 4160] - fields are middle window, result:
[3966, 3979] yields 0.379 mag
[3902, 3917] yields -0.172 mag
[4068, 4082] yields -0.089 mag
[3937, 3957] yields 0.049 mag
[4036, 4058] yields -0.214 mag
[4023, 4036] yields -0.234 mag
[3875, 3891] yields 0.015 mag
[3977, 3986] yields -0.148 mag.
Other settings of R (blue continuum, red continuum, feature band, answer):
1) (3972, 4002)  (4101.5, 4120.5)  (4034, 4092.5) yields -0.09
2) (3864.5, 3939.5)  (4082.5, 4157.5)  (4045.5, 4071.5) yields -0.12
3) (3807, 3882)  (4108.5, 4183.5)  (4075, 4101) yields -0.18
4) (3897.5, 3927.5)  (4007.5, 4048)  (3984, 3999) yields -0.06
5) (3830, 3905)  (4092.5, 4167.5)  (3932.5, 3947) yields 0.44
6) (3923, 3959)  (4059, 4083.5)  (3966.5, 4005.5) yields -0.16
